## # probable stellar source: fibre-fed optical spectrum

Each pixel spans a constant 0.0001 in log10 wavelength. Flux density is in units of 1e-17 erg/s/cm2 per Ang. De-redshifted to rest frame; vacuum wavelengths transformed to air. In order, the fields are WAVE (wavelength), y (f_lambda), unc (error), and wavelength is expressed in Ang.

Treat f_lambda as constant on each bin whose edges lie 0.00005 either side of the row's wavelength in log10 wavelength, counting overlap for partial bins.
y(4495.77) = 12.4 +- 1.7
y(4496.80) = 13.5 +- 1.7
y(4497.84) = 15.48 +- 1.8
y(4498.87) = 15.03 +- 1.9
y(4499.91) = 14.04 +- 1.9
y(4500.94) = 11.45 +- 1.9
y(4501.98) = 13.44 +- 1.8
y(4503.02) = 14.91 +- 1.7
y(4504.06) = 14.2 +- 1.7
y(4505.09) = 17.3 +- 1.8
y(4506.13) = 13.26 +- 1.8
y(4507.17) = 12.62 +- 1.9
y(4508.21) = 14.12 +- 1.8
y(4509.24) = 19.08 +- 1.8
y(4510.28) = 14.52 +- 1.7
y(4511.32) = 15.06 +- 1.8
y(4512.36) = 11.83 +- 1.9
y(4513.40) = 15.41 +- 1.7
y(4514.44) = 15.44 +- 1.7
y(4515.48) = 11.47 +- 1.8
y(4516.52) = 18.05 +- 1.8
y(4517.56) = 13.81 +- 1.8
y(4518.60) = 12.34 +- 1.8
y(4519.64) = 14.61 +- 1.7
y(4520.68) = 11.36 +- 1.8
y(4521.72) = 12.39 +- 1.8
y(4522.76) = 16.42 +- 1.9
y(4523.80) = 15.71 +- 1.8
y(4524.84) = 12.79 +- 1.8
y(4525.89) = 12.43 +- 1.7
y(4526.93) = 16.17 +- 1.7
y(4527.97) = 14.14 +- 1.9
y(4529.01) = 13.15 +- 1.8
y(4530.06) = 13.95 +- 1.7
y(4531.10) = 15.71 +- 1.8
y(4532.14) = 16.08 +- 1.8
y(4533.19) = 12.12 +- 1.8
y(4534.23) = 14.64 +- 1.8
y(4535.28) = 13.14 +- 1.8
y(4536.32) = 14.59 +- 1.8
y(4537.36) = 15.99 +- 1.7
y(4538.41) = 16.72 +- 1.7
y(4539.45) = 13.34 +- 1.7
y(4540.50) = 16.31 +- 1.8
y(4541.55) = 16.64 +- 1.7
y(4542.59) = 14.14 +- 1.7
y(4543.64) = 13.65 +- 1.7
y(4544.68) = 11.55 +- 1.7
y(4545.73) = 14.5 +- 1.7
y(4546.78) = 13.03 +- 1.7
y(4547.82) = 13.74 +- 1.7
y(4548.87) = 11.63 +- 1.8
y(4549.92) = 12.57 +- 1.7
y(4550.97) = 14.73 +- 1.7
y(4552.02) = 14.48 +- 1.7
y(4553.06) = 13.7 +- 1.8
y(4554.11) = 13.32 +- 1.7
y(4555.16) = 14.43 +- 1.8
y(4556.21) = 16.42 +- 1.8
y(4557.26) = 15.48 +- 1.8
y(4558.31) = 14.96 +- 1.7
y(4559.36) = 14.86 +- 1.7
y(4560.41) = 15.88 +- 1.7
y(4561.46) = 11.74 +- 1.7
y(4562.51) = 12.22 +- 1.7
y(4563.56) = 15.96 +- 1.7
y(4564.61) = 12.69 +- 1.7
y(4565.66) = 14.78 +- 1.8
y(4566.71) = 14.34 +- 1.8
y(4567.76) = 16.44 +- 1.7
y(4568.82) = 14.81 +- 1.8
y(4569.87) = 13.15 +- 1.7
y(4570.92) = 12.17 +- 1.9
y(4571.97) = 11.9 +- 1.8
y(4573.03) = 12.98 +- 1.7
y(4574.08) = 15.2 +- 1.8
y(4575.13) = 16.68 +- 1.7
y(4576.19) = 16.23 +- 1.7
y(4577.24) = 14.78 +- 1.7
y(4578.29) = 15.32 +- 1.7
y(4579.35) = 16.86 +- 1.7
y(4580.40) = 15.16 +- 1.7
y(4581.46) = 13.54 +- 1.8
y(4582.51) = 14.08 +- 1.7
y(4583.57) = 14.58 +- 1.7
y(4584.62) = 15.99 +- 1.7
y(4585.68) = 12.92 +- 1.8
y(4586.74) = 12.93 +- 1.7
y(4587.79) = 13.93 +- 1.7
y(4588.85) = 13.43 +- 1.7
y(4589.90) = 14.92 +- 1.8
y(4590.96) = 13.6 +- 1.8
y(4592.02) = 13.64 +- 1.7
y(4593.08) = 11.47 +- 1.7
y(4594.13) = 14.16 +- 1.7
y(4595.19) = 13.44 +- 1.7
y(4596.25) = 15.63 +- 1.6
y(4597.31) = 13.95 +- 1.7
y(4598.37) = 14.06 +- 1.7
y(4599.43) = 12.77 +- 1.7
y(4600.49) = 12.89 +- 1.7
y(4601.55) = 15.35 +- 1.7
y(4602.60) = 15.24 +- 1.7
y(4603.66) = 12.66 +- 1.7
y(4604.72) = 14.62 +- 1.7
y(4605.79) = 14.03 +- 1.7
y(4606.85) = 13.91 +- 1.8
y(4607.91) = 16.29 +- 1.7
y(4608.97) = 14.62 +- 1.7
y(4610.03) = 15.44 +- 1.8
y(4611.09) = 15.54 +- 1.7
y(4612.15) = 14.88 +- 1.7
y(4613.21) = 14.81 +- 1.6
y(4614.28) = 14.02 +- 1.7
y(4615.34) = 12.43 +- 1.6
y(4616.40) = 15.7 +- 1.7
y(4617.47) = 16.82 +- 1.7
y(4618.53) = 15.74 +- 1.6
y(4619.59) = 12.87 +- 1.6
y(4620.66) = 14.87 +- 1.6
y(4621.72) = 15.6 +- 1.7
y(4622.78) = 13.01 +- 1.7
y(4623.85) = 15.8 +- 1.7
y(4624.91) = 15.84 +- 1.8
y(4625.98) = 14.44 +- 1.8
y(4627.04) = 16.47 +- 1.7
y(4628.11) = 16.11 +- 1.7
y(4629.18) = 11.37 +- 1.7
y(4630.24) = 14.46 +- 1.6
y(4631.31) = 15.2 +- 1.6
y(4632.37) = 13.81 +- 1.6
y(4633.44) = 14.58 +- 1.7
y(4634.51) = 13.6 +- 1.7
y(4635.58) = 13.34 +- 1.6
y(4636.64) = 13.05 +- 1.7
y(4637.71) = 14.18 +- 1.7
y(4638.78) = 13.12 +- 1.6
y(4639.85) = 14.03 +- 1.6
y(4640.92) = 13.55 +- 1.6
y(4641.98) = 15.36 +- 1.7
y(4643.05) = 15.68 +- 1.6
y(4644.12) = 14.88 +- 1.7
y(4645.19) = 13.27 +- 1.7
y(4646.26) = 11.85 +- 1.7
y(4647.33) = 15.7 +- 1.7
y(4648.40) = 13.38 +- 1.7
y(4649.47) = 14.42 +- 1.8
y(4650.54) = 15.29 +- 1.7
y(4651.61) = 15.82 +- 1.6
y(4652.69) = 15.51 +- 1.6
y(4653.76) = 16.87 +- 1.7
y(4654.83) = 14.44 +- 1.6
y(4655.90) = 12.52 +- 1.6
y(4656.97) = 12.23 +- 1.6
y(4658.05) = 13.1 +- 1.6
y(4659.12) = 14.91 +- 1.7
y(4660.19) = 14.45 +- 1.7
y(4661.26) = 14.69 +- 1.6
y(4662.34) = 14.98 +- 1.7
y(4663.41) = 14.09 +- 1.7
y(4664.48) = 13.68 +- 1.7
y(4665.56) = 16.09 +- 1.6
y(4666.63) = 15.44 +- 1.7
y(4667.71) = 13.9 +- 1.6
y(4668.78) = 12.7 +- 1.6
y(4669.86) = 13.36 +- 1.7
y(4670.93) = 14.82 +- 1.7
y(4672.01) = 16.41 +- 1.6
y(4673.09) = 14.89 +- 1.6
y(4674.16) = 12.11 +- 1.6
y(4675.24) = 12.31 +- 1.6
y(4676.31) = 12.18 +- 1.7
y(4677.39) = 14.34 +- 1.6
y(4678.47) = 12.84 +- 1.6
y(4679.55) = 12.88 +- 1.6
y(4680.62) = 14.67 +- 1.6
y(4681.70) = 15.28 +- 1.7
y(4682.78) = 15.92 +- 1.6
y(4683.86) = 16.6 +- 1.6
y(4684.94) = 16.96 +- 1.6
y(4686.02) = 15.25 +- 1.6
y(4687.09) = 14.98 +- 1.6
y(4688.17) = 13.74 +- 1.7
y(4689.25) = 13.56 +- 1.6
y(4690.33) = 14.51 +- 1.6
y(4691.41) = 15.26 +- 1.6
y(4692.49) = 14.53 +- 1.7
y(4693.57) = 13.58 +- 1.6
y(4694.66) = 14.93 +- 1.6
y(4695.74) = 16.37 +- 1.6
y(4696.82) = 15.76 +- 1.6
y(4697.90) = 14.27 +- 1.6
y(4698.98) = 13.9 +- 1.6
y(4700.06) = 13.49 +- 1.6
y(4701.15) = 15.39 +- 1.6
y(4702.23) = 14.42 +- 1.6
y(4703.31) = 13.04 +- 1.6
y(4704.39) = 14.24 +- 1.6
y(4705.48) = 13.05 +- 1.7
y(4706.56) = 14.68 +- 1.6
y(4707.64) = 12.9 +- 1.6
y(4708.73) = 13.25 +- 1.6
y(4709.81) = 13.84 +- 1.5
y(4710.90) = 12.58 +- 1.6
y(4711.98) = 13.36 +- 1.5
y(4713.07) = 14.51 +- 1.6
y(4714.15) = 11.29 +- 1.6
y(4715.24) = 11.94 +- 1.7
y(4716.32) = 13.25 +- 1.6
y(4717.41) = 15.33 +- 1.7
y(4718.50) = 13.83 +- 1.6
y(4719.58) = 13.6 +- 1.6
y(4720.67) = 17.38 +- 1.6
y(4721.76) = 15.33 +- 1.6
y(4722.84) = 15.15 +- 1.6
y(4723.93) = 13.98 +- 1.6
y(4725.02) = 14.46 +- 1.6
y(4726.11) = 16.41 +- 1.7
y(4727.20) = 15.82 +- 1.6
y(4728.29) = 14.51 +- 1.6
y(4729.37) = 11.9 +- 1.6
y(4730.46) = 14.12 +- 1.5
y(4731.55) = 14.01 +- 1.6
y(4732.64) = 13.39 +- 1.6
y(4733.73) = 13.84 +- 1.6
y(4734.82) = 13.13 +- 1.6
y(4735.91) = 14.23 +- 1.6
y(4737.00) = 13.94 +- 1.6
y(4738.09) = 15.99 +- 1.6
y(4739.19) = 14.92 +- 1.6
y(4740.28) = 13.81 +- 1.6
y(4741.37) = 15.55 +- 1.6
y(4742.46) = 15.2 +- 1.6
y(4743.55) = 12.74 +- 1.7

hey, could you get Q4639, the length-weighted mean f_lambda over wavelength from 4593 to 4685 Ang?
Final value 14.4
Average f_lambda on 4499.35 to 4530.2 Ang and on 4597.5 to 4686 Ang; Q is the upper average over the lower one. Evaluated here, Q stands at 1.02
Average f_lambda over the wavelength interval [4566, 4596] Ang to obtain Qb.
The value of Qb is 14.3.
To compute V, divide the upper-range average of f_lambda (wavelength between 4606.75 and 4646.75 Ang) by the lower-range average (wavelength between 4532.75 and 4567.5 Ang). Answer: 1.0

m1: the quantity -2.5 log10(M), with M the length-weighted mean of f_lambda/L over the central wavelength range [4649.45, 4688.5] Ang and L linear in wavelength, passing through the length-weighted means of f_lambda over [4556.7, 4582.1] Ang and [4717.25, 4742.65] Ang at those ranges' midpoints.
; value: 0.01 mag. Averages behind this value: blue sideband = 14.5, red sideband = 14.6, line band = 14.5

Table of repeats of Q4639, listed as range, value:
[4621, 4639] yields 14.4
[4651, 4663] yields 14.5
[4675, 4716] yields 14.1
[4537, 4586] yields 14.4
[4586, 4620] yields 14.2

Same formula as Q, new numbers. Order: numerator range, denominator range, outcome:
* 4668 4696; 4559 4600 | 1.02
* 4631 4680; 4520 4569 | 0.99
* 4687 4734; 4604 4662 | 0.98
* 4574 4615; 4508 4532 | 1.00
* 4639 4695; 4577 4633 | 1.00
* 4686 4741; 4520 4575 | 1.00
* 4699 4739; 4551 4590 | 0.97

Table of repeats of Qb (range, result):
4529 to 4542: 14.8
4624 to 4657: 14.4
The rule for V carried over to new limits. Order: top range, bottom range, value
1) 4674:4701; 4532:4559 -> 1.01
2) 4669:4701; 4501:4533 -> 1.01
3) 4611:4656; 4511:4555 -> 1.03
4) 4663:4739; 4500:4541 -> 0.99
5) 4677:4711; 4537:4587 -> 1.00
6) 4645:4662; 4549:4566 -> 1.01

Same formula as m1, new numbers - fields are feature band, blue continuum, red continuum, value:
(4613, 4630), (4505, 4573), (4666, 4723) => -0.04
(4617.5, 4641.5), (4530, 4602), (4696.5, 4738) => -0.02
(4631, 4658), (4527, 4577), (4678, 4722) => 0.01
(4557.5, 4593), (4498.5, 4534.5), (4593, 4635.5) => 0.01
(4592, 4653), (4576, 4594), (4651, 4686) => 0.00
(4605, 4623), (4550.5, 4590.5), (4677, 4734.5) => -0.03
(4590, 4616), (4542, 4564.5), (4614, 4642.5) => 0.01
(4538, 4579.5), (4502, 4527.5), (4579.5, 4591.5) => -0.01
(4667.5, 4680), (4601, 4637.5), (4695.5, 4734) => 0.06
